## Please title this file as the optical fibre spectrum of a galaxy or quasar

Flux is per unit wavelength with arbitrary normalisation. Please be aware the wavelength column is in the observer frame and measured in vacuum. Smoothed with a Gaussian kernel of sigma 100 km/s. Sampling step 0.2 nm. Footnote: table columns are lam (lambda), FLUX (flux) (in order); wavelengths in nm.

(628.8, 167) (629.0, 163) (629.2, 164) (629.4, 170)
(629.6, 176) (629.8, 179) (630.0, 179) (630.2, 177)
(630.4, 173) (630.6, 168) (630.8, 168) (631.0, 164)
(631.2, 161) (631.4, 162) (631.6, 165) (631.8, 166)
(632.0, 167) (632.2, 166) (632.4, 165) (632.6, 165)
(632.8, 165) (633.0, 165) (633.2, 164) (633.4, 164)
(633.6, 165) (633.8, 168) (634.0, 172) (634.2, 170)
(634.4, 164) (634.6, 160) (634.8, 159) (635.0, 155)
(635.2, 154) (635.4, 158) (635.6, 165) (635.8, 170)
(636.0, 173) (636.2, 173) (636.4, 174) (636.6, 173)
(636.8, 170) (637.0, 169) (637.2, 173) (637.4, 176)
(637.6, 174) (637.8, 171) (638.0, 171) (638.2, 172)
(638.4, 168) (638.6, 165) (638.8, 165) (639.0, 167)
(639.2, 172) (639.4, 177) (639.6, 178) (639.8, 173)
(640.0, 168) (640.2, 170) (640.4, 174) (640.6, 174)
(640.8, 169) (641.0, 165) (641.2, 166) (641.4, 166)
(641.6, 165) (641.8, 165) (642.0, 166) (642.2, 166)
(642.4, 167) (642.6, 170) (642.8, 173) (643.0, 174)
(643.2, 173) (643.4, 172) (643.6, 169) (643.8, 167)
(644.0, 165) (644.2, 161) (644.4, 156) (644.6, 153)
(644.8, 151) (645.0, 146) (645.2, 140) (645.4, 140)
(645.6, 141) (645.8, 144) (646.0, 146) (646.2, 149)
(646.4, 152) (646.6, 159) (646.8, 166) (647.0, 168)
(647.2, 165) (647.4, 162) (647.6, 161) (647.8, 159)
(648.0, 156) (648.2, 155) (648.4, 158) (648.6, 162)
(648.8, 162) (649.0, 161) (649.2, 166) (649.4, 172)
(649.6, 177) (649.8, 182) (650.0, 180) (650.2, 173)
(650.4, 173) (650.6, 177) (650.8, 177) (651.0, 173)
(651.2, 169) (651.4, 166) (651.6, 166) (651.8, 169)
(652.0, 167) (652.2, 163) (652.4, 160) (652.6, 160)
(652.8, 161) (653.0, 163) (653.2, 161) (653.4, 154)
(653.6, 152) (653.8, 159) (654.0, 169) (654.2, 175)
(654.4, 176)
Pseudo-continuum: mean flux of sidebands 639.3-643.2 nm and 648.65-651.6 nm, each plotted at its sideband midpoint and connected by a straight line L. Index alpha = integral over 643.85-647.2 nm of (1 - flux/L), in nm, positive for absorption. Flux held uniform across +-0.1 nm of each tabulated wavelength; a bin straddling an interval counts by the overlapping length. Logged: 0.35 nm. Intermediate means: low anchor 170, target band 153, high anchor 172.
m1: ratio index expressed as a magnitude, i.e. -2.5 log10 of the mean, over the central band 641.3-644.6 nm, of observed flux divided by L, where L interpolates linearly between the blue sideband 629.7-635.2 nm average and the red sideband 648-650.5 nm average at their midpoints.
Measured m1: 0.00 mag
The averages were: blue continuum 166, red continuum 168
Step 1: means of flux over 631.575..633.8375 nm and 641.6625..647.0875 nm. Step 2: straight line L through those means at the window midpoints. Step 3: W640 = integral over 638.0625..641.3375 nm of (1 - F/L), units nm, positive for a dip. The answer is -0.17 nm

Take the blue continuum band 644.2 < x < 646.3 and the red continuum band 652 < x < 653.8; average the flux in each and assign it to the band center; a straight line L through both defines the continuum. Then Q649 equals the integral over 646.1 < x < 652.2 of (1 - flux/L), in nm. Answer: -0.492 nm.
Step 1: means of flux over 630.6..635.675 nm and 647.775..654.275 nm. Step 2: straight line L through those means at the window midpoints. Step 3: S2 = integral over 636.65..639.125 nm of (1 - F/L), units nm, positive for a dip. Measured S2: -0.085 nm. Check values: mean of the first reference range 164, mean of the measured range 170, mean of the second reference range 166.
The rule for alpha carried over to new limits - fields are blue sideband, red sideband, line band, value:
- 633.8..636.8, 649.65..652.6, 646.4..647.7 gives 0.05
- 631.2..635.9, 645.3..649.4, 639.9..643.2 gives -0.18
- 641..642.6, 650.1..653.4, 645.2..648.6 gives 0.24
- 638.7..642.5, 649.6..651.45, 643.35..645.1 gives 0.12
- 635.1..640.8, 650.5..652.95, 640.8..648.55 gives 0.40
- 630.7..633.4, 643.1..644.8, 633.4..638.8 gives -0.11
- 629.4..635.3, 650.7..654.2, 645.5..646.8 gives 0.12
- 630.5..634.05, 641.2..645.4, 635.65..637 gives -0.06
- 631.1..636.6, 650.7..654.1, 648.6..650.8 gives -0.10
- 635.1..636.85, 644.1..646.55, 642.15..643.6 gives -0.16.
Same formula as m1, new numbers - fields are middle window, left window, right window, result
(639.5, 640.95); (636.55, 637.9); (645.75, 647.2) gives -0.032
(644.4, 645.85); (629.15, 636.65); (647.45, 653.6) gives 0.142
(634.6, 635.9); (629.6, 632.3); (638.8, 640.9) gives 0.068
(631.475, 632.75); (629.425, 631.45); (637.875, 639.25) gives 0.031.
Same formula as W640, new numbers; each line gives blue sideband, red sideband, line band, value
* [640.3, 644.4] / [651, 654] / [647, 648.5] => 0.05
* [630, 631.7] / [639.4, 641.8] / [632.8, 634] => 0.02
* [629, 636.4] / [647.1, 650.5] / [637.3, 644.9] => -0.09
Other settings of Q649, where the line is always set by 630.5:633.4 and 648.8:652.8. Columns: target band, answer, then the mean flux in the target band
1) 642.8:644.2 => -0.014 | 170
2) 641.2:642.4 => 0.012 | 166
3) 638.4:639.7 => -0.029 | 170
